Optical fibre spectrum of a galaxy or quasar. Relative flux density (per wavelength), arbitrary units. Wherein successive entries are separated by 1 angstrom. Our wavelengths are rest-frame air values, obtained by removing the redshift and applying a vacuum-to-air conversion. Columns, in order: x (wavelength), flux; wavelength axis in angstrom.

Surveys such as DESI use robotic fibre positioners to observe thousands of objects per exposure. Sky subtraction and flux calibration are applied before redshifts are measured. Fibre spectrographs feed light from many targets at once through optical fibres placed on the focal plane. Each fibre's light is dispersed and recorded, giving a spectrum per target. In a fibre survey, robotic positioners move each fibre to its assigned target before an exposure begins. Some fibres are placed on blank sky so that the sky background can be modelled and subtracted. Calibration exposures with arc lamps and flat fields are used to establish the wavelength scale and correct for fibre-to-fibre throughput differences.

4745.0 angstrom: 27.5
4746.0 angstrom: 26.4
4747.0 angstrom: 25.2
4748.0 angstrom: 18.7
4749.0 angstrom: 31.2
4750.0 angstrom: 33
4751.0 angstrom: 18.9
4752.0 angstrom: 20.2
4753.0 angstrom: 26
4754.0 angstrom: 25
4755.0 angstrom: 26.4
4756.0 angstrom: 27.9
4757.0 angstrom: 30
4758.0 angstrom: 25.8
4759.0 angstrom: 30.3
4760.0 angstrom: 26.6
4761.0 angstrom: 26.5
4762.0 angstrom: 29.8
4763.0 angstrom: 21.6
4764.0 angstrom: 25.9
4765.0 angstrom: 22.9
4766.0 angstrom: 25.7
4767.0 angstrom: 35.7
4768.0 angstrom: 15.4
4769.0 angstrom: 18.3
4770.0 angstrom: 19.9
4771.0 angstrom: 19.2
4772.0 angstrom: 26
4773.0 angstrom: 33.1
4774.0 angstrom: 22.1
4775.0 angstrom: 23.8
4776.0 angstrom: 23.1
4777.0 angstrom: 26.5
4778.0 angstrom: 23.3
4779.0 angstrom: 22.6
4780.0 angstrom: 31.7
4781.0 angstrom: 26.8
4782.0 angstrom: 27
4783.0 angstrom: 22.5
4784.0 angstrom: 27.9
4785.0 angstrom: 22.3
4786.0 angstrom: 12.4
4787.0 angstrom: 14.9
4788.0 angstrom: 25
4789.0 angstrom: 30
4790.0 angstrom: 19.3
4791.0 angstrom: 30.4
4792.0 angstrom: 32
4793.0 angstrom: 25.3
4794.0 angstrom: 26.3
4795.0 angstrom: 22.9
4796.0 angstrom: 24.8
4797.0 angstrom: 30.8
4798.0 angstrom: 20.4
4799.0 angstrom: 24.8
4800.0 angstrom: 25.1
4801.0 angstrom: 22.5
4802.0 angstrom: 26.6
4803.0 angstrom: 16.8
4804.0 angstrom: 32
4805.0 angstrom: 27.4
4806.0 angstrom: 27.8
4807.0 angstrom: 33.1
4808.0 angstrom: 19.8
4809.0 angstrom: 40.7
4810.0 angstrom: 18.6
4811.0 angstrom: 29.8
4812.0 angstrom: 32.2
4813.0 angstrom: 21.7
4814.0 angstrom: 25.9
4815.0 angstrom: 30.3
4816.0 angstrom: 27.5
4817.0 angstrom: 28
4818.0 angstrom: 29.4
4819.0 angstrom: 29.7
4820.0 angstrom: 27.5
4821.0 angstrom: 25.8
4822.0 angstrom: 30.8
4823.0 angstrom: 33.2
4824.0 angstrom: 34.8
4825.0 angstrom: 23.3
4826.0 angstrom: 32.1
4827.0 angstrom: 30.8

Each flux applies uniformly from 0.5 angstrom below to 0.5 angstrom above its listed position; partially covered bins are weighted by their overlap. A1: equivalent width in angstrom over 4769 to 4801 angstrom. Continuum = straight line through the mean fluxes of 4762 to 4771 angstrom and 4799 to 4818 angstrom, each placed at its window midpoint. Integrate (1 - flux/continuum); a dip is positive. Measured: 0.6 angstrom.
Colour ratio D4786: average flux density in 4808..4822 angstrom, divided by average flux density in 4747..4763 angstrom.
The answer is 1.07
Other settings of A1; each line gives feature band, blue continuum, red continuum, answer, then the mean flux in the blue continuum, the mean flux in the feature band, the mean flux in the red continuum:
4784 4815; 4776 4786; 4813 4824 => 1.5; 24.8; 25.5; 28.8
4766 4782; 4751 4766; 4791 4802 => 0.7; 25.8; 24.6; 25.8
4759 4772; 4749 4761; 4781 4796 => 0.8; 26.6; 24.3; 24.3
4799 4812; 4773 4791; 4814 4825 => 0.2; 24.1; 26.8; 29.2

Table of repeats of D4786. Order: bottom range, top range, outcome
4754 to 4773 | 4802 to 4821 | 1.09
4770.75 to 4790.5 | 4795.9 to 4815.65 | 1.11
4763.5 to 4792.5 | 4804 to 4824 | 1.18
